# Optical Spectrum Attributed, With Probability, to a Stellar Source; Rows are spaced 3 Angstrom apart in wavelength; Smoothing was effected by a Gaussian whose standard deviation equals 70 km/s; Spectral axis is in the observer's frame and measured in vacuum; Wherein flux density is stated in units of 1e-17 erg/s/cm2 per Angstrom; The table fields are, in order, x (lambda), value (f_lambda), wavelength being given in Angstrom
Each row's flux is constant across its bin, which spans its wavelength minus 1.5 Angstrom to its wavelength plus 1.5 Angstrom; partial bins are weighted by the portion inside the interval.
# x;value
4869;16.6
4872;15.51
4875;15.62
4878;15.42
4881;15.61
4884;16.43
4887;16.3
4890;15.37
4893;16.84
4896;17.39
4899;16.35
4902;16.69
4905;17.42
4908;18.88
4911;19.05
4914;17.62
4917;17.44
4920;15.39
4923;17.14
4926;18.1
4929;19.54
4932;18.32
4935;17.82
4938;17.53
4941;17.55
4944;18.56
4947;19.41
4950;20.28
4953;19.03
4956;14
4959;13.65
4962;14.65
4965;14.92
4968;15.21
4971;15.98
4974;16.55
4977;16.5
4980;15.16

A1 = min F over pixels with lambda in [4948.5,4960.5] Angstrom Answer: 13.65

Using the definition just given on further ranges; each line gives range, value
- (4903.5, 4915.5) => 17.42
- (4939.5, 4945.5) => 17.55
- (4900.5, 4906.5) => 16.69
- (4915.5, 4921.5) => 15.39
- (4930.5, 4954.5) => 17.53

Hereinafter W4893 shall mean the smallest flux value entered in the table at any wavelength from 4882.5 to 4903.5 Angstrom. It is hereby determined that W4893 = 15.37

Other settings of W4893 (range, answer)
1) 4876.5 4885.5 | 15.42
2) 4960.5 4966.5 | 14.65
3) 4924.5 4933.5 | 18.1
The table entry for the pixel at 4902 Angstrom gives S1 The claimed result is 16.69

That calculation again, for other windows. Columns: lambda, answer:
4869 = 16.6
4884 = 16.43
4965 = 14.92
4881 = 15.61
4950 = 20.28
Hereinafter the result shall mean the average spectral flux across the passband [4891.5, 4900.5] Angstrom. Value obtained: 16.9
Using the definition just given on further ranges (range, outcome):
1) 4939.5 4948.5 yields 18.5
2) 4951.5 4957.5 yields 16.5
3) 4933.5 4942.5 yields 17.6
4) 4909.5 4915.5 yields 18.3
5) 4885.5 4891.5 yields 15.8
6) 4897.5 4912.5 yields 17.7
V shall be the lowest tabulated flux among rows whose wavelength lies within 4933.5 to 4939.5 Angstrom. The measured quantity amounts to 17.53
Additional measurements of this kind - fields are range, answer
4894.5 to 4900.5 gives 16.35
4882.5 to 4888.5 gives 16.3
